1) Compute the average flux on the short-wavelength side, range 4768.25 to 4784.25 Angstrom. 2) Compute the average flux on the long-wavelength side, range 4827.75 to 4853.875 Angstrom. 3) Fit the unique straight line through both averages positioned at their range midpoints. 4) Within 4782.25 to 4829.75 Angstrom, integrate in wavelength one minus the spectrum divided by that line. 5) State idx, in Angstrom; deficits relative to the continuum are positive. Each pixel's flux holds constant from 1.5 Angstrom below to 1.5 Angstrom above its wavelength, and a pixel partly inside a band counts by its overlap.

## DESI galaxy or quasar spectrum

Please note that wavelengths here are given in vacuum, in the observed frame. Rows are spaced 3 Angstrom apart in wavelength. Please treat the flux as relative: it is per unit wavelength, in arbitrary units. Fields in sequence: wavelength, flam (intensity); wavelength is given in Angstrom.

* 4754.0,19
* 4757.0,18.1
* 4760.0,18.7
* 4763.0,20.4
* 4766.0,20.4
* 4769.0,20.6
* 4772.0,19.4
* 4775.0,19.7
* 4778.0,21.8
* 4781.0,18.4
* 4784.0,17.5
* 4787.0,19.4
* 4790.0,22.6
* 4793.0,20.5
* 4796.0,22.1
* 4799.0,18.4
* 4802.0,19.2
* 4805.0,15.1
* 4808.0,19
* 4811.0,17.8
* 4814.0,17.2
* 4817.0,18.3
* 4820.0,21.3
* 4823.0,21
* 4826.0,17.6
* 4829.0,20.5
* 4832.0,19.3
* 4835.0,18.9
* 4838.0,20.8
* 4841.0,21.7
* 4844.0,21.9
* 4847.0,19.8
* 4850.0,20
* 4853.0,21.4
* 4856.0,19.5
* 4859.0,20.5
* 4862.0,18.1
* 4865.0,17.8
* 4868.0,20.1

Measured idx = 2.0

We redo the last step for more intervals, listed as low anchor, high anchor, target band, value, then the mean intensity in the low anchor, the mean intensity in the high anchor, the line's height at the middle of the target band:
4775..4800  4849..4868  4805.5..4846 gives 0.6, 20.1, 19.6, 19.8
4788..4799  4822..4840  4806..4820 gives 1.4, 21.2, 19.7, 20.4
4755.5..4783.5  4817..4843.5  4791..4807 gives 0.6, 19.6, 20.1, 19.9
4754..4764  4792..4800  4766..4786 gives 0.0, 19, 20.4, 19.7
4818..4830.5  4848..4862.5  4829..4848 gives -0.4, 20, 20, 20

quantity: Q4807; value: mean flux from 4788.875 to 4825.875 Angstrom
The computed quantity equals 19.3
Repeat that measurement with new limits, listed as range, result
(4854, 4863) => 19.5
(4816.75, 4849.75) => 20.2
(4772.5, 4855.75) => 19.7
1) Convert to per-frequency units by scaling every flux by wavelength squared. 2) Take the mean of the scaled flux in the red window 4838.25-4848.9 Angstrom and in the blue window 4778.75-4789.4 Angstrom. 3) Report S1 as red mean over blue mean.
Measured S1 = 1.13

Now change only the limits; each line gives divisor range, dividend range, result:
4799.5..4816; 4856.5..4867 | 1.09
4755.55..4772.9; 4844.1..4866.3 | 1.05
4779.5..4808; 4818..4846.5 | 1.07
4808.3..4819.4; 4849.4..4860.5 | 1.14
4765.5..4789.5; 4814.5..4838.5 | 1.01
